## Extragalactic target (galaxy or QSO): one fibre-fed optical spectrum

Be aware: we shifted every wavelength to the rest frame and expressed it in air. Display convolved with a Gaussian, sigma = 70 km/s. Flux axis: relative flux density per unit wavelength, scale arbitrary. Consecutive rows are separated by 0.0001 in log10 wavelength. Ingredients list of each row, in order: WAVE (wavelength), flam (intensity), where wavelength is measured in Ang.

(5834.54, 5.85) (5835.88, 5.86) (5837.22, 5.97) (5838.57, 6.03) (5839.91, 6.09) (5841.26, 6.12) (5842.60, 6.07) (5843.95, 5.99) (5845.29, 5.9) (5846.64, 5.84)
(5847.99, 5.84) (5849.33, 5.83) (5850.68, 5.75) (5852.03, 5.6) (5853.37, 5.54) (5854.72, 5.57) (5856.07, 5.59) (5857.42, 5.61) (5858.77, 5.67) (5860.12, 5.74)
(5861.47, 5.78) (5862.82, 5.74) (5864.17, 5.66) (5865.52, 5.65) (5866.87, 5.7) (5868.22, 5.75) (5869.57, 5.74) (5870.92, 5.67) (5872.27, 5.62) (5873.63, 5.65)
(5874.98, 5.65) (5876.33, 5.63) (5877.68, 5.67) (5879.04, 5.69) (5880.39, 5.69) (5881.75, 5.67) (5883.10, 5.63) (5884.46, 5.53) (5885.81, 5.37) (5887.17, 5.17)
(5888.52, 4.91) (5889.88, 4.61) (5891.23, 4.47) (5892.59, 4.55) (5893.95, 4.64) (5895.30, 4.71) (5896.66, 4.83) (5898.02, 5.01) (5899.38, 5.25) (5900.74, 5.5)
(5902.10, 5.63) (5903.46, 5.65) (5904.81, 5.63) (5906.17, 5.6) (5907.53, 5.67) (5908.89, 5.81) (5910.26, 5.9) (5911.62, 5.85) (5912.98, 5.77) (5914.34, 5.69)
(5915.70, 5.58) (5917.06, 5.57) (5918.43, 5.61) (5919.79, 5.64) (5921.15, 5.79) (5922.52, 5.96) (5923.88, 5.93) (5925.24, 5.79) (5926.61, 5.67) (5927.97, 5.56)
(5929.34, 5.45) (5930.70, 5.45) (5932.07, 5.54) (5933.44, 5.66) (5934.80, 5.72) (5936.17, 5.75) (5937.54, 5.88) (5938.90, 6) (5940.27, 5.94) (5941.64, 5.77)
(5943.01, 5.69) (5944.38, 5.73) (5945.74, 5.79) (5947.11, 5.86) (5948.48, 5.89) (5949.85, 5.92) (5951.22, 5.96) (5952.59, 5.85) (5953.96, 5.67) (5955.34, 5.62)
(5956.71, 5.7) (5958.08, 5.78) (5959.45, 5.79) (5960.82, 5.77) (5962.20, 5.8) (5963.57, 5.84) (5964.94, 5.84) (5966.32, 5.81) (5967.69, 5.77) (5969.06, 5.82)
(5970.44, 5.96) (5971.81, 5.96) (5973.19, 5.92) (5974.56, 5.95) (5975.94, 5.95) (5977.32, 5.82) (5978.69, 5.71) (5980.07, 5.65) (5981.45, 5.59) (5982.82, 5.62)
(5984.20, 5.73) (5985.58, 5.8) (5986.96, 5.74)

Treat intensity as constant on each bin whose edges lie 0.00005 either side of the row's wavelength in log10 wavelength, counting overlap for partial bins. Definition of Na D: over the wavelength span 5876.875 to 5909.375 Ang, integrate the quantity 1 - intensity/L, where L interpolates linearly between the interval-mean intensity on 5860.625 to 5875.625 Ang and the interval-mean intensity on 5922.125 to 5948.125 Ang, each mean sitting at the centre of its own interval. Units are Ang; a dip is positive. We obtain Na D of 2.4 Ang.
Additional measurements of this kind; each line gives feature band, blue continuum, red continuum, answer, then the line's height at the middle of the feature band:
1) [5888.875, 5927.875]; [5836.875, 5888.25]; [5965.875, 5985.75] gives 2.12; 5.75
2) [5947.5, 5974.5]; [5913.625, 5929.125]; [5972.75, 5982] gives -0.28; 5.77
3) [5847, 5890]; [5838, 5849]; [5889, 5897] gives -2.58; 5.3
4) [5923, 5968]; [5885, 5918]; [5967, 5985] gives -1.30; 5.6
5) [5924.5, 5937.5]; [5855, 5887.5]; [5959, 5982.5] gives 0.25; 5.75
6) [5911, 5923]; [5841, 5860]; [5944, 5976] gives 0.20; 5.81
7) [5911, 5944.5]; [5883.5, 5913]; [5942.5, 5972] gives -1.10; 5.54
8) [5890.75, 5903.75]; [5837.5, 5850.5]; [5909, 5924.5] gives 1.77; 5.81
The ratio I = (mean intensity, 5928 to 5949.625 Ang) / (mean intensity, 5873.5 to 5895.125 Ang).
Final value 1.09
